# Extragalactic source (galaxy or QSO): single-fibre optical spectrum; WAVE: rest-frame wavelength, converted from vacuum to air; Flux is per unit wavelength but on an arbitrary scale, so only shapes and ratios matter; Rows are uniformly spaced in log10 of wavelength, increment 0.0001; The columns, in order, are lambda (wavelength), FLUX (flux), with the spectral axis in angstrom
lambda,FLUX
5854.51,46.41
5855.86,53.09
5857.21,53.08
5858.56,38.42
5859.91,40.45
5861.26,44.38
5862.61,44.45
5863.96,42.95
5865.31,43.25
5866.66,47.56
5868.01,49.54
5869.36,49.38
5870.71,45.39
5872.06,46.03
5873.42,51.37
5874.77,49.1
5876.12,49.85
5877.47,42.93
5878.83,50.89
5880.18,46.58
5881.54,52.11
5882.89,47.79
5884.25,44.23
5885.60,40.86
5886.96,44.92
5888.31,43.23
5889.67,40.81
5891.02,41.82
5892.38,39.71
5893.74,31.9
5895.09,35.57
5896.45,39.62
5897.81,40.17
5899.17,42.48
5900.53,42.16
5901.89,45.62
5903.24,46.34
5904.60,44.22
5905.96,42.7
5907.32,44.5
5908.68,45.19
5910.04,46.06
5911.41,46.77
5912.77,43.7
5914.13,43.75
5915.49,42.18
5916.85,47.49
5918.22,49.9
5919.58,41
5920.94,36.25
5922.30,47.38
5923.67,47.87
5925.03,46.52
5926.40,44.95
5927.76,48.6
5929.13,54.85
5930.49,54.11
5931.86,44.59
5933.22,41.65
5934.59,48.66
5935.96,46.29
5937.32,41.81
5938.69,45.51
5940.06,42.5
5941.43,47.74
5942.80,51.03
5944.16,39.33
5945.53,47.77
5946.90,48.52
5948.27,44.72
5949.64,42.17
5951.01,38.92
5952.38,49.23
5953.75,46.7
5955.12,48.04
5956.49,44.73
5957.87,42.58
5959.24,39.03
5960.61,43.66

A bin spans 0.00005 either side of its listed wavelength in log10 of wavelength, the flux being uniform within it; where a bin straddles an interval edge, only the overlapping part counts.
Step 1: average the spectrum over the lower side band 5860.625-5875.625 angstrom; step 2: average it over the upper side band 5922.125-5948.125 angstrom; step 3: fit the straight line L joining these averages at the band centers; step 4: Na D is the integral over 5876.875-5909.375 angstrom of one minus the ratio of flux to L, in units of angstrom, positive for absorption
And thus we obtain 2.5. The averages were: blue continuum 46.7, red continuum 46.8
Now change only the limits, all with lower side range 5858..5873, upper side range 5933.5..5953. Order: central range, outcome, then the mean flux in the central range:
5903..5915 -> 0.09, 44.7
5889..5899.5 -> 1.42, 38.9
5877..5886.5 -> -0.34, 46.5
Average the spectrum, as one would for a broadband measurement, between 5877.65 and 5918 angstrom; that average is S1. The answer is 43.6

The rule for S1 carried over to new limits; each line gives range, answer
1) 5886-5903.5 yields 41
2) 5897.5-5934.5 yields 45.3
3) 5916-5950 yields 46.1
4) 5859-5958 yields 45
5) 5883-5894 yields 41.6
